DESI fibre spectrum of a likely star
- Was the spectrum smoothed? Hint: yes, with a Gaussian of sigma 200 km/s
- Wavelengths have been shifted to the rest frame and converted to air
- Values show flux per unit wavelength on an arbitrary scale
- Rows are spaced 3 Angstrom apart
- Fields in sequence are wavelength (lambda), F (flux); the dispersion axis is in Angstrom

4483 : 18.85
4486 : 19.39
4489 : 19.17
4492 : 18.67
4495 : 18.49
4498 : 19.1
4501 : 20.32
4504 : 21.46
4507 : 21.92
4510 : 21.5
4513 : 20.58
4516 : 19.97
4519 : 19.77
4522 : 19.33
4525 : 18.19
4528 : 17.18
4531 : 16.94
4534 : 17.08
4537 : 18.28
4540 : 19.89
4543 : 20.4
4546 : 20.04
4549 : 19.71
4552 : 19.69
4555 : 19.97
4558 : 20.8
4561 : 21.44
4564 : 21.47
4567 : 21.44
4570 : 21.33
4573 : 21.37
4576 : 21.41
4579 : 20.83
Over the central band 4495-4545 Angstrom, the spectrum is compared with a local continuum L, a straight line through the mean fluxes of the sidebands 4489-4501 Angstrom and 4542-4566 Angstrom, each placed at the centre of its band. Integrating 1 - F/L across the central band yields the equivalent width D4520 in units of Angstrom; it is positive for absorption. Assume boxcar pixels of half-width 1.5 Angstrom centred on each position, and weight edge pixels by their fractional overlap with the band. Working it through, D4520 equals 0.33 Angstrom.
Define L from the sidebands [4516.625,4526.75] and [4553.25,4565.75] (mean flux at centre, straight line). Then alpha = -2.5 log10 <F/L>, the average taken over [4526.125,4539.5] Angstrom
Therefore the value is 0.12 mag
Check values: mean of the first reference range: 19.1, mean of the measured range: 17.6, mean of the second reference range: 20.9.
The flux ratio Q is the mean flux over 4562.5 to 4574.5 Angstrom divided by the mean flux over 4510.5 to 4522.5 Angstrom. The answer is 1.1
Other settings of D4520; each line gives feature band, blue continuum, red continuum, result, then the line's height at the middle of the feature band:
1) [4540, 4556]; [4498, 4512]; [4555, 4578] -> 0.92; 21.2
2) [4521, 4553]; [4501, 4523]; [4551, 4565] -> 2.94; 20.7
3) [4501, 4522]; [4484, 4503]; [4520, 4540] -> -2.33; 18.6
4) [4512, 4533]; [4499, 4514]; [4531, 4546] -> 1.28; 20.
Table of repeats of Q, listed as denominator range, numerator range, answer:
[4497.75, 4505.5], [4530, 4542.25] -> 0.89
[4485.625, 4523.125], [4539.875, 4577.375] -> 1.04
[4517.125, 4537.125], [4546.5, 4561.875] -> 1.12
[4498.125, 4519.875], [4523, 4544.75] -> 0.88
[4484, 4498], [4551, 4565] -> 1.09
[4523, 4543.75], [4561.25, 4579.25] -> 1.17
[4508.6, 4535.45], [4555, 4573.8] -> 1.12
